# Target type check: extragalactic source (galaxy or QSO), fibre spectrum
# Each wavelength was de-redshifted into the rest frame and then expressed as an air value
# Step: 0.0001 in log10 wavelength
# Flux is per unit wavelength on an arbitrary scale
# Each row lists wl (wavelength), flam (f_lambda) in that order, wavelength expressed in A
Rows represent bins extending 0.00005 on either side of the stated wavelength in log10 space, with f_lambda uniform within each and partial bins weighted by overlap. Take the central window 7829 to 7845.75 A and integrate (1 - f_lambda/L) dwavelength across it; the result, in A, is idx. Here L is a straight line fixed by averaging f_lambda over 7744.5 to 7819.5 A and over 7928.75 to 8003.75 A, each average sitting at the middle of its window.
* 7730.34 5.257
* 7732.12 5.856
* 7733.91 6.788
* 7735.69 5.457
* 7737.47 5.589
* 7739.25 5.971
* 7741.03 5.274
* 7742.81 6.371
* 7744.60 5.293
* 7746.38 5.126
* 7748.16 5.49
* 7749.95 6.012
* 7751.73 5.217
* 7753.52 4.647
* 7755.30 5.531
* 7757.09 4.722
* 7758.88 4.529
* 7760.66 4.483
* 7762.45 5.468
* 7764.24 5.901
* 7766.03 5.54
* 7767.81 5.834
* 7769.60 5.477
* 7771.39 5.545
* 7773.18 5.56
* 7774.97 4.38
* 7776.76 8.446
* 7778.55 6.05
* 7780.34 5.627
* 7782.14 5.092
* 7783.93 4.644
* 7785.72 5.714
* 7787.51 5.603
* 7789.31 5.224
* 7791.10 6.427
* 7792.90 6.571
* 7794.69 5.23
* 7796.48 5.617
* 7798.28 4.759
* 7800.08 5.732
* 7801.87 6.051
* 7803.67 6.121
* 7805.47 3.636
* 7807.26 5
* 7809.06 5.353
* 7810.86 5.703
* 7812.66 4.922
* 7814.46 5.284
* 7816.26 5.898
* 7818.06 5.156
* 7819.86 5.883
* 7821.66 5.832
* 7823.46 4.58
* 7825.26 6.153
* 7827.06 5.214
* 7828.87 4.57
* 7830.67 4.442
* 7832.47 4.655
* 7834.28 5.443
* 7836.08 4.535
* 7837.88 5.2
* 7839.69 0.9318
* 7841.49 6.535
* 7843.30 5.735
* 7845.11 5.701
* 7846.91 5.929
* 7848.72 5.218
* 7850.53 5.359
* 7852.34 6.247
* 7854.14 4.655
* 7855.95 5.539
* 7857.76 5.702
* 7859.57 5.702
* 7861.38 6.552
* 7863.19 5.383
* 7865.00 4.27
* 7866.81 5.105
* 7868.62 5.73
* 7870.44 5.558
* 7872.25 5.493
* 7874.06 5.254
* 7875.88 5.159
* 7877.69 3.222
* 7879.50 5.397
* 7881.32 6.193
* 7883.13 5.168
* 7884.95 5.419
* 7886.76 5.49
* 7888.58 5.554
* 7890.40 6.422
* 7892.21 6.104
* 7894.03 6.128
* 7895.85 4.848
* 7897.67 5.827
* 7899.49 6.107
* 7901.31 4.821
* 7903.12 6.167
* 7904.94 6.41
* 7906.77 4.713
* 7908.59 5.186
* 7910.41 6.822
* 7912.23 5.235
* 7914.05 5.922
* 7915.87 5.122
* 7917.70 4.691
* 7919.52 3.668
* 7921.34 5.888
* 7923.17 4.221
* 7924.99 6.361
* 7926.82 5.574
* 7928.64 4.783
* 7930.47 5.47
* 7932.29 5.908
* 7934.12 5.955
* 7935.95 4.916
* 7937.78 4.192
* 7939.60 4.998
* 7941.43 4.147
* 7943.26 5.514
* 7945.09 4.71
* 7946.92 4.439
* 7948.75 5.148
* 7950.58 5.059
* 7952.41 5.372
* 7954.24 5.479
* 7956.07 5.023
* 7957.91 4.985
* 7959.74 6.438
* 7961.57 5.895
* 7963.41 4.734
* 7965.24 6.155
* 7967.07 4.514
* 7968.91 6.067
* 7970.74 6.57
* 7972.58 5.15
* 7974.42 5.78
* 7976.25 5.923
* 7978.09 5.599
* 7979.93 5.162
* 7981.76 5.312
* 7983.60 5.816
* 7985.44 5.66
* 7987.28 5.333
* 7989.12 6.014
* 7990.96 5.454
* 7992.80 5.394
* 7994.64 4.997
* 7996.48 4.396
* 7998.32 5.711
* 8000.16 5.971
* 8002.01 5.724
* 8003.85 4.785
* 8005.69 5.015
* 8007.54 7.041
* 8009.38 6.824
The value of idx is 2.0 A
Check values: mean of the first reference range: 5.45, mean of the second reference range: 5.36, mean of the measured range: 4.77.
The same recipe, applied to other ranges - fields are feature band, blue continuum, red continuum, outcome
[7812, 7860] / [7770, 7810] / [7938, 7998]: 2.48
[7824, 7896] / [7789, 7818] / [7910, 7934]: 1.46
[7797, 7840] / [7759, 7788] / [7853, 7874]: 3.06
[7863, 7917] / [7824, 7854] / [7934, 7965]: -3.85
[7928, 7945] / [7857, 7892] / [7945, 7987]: 1.11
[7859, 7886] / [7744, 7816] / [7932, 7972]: 0.24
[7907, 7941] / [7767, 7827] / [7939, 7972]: 0.62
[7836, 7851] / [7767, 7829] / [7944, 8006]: 1.25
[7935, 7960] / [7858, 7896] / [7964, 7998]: 2.27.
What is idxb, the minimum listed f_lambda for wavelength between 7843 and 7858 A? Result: 4.655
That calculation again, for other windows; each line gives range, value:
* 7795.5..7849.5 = 0.9318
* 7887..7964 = 3.668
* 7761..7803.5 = 4.38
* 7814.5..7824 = 4.58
